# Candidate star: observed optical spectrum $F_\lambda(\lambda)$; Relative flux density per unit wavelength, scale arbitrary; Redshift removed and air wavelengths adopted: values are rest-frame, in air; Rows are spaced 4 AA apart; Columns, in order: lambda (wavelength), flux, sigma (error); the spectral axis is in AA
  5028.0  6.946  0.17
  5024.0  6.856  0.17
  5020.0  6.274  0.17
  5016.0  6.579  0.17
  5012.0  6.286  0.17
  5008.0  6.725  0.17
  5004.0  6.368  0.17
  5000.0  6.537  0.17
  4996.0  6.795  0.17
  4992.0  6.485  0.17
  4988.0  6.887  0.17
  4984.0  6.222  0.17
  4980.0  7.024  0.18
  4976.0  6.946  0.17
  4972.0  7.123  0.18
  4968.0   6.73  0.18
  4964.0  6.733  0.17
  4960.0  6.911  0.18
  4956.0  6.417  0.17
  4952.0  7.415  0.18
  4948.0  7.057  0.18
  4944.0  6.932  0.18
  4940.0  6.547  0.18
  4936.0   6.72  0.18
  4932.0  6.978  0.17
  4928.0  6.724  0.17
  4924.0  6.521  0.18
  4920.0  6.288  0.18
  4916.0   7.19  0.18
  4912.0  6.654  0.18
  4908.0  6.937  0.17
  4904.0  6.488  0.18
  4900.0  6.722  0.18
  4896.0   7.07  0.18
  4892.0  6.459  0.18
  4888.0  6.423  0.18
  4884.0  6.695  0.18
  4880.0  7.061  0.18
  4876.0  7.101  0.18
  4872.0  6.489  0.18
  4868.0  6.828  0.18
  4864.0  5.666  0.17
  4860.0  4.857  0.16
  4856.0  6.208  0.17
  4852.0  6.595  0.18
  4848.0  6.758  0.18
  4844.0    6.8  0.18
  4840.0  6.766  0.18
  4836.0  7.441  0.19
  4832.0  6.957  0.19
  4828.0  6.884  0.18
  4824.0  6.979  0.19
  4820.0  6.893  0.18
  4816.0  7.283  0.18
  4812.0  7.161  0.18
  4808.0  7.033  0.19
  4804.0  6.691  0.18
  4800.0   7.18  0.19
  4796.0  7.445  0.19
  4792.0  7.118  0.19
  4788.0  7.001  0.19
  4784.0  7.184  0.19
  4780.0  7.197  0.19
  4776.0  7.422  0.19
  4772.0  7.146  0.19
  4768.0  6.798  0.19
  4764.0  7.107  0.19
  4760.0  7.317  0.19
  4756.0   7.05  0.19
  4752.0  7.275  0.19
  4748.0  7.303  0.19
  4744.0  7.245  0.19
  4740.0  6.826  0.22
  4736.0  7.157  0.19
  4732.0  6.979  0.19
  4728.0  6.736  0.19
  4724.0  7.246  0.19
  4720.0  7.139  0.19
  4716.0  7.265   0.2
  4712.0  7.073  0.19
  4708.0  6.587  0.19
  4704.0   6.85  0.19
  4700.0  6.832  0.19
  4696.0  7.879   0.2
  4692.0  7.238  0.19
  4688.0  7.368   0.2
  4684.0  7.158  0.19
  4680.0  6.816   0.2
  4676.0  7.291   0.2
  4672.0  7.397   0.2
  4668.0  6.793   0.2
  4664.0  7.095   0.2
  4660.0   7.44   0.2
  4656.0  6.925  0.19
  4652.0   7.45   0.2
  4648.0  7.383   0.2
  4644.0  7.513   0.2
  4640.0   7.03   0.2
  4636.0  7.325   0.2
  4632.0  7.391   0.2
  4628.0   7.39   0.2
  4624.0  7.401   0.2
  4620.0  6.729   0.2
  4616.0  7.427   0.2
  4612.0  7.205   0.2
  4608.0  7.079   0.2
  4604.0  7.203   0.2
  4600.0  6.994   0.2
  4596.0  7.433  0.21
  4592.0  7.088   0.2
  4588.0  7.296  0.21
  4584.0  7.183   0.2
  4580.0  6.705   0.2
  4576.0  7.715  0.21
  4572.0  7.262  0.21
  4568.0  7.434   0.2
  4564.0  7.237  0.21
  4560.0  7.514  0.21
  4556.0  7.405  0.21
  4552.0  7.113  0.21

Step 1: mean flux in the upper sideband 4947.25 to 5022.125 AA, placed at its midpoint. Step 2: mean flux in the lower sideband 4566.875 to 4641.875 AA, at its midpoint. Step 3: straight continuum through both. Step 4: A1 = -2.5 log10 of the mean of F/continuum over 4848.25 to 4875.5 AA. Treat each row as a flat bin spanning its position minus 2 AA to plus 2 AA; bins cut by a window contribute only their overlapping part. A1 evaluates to 0.11 mag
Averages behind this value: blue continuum 7.22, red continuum 6.71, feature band 6.2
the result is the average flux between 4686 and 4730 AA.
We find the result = 7.11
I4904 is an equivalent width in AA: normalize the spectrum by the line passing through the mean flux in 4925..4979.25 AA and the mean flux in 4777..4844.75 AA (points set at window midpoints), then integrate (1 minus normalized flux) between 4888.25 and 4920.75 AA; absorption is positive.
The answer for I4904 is 1.0 AA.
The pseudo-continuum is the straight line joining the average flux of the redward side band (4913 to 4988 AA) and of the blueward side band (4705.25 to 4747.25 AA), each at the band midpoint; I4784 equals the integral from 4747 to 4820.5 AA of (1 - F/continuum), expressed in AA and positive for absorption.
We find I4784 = -1.76 AA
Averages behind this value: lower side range 7.03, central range 7.14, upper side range 6.8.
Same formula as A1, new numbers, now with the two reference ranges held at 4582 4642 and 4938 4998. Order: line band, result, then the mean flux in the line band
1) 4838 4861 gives 0.09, 6.39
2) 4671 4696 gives -0.02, 7.26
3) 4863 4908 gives 0.04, 6.67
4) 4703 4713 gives 0.05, 6.81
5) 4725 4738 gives 0.02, 6.98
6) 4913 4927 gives 0.03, 6.67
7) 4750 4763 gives -0.02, 7.21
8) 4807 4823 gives -0.02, 7.09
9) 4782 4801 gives -0.03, 7.19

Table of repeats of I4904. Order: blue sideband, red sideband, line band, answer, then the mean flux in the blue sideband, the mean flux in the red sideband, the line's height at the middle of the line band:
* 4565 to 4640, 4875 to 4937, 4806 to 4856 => -0.5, 7.23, 6.75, 6.87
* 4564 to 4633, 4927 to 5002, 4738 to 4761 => -0.4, 7.23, 6.8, 7.05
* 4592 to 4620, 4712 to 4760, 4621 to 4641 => -0.4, 7.18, 7.12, 7.17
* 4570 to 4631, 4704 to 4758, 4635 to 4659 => -0.4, 7.21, 7.06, 7.16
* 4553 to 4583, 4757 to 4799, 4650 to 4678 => 0.2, 7.31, 7.17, 7.25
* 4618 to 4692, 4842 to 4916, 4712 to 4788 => -2.1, 7.22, 6.56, 6.94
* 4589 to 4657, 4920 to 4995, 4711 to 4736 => 0.1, 7.24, 6.78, 7.1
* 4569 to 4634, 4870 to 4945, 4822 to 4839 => -0.5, 7.22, 6.73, 6.86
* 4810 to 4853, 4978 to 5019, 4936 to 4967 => -0.7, 6.96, 6.58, 6.69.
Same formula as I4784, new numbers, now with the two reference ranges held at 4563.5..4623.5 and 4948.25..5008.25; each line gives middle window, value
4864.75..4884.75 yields 0.32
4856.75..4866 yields 2.02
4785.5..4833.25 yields -0.67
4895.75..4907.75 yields 0.19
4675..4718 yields -0.20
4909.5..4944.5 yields 0.51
